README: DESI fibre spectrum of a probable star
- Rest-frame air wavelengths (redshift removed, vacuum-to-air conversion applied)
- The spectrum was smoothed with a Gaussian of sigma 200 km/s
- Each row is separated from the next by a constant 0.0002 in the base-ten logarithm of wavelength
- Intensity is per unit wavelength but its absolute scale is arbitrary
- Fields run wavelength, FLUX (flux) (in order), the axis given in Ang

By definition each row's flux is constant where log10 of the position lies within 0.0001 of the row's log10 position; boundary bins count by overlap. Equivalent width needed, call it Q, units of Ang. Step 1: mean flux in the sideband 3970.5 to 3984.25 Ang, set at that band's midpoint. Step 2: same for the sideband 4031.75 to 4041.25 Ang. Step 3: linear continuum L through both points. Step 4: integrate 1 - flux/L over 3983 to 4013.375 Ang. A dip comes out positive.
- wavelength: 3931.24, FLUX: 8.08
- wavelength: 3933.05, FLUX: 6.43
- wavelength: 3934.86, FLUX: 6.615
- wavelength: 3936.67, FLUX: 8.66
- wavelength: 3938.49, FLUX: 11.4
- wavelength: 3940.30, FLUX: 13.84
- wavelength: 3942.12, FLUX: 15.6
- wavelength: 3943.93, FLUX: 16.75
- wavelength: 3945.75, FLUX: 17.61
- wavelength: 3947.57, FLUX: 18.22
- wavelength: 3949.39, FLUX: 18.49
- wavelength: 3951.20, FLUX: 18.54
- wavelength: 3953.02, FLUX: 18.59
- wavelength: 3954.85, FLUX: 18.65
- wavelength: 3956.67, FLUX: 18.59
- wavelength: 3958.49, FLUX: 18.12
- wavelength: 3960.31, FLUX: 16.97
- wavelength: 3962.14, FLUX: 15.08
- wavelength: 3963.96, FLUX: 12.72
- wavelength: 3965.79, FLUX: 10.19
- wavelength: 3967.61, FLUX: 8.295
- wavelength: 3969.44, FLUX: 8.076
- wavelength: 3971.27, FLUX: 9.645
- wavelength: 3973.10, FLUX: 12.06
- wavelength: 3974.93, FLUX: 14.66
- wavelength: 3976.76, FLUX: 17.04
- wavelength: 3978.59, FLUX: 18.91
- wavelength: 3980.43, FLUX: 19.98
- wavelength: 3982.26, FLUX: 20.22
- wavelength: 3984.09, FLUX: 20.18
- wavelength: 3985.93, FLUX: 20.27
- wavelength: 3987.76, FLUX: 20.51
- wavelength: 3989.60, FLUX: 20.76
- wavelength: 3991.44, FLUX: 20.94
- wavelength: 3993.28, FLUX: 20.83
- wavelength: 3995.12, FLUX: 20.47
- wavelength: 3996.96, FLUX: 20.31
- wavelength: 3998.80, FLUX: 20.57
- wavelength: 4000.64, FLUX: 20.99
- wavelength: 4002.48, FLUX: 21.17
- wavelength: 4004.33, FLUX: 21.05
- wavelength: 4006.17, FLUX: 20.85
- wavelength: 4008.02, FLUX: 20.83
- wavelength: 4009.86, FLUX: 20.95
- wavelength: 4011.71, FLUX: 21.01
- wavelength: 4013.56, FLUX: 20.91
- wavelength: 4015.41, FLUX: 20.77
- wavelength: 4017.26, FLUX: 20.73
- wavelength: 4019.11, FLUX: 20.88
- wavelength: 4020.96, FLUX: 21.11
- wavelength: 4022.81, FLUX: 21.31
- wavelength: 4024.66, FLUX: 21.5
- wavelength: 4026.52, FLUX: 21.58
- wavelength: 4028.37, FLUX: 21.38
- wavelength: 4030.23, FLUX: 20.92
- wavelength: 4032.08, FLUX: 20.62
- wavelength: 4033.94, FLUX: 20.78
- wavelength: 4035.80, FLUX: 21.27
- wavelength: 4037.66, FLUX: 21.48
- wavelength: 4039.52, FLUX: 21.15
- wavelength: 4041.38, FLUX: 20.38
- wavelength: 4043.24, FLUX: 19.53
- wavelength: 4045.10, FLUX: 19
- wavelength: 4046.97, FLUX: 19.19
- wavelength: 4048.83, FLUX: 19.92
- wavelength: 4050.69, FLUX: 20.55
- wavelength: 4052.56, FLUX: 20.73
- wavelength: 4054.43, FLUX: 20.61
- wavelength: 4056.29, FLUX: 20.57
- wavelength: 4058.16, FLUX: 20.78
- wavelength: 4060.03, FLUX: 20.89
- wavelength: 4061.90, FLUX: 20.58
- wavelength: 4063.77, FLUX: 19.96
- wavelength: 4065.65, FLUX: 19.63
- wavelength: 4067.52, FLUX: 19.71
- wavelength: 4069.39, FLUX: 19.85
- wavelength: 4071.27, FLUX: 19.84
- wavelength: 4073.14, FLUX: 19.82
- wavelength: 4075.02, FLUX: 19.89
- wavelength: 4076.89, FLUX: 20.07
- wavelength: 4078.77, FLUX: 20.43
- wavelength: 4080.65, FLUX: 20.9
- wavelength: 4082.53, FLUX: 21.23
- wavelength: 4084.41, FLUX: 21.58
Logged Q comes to -4.5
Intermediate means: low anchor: 16.5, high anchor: 21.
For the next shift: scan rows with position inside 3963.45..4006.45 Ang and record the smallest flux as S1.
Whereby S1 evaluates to 8.076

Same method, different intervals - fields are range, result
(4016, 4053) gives 19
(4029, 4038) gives 20.62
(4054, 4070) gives 19.63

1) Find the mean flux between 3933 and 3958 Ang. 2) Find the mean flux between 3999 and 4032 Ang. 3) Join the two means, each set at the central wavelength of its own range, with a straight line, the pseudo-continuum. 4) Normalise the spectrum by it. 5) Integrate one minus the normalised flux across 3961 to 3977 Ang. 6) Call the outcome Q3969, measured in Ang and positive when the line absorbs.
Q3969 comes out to 5.0 Ang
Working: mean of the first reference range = 15.2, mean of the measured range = 11.8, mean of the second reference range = 21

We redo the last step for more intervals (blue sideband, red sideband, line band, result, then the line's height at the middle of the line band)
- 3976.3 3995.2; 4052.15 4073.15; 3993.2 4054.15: -1.79 Ang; 20.2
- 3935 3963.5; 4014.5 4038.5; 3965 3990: 3.20 Ang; 17.9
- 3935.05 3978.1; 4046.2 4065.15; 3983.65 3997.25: -3.28 Ang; 16.6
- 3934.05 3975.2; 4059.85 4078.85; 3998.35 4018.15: -4.64 Ang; 16.9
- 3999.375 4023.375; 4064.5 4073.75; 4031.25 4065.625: -0.39 Ang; 20.2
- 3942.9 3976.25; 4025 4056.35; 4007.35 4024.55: -1.88 Ang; 18.9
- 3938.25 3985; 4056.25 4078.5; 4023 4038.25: -2.12 Ang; 18.6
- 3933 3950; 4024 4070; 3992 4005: -2.57 Ang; 17.3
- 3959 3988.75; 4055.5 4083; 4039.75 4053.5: -0.63 Ang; 19.1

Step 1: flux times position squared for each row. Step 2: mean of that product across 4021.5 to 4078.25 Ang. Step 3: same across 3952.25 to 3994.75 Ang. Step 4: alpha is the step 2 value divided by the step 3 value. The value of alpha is 1.28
